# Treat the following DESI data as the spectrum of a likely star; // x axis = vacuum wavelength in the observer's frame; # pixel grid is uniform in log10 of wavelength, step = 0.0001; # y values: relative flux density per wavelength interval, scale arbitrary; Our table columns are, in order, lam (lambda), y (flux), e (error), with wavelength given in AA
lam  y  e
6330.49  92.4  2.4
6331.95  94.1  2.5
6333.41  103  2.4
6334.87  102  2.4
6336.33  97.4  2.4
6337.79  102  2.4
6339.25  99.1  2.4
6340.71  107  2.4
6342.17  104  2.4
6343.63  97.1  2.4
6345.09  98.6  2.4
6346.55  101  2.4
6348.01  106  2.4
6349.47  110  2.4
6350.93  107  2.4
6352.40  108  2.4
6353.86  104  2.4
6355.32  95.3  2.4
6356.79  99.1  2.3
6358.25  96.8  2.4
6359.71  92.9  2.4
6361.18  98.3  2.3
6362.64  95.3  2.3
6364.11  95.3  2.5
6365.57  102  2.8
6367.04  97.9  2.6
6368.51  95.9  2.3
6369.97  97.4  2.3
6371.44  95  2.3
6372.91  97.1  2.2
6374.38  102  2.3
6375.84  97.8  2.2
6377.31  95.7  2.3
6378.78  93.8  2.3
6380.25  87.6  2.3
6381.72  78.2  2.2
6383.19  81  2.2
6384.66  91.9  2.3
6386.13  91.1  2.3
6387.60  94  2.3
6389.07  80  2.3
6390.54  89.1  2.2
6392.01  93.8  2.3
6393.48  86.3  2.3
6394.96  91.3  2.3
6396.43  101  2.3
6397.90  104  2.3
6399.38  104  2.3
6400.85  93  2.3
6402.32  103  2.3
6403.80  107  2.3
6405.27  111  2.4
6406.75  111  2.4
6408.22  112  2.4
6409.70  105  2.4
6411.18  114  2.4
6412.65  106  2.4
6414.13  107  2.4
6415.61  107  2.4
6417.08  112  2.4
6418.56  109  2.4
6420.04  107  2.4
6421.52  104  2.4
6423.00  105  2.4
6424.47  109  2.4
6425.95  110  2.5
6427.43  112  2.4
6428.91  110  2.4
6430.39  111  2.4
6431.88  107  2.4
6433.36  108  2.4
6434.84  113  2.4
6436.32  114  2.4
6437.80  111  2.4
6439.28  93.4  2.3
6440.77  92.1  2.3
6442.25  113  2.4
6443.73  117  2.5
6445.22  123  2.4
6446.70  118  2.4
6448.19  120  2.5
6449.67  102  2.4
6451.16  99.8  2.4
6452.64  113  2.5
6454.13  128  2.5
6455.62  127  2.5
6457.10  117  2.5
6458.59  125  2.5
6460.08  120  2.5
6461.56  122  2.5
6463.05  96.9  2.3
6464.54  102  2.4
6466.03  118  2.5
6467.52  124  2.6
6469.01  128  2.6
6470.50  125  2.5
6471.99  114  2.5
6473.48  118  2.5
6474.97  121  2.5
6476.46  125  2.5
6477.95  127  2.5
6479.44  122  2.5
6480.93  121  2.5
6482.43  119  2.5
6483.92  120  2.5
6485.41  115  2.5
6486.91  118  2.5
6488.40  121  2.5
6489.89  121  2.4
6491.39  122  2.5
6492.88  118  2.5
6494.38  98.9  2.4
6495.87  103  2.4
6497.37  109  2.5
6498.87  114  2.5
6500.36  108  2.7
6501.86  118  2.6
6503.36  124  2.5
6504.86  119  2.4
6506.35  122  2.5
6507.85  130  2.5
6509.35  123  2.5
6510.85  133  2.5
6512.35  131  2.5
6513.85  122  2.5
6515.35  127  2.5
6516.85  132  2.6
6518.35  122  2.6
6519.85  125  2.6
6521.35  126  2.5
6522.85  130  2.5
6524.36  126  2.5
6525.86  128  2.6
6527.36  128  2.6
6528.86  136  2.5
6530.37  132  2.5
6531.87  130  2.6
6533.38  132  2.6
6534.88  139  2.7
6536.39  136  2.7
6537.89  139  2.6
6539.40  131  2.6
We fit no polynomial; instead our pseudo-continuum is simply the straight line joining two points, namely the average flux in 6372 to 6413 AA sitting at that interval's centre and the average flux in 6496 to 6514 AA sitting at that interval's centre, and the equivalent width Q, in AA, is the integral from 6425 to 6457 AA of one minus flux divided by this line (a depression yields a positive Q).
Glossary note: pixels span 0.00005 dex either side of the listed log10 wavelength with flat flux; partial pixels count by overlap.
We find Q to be -1.33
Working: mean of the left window 97.1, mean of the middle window 112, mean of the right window 120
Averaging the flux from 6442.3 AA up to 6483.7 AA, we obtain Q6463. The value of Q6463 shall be 118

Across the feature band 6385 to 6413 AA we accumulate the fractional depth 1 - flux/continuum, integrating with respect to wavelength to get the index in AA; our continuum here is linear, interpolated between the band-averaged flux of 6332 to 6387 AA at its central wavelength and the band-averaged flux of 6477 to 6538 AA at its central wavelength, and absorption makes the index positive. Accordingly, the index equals 1.4 AA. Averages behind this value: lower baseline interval 97.9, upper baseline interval 123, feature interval 99.6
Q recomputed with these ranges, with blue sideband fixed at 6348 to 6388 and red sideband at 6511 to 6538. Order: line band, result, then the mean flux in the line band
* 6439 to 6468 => 0.2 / 114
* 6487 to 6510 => 1.4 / 117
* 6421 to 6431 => 0.0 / 109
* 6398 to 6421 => -0.4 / 107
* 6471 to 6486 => 0.0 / 120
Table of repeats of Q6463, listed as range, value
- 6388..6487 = 111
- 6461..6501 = 117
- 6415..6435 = 109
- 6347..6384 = 97.2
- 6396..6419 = 107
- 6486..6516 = 119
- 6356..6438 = 101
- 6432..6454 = 110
